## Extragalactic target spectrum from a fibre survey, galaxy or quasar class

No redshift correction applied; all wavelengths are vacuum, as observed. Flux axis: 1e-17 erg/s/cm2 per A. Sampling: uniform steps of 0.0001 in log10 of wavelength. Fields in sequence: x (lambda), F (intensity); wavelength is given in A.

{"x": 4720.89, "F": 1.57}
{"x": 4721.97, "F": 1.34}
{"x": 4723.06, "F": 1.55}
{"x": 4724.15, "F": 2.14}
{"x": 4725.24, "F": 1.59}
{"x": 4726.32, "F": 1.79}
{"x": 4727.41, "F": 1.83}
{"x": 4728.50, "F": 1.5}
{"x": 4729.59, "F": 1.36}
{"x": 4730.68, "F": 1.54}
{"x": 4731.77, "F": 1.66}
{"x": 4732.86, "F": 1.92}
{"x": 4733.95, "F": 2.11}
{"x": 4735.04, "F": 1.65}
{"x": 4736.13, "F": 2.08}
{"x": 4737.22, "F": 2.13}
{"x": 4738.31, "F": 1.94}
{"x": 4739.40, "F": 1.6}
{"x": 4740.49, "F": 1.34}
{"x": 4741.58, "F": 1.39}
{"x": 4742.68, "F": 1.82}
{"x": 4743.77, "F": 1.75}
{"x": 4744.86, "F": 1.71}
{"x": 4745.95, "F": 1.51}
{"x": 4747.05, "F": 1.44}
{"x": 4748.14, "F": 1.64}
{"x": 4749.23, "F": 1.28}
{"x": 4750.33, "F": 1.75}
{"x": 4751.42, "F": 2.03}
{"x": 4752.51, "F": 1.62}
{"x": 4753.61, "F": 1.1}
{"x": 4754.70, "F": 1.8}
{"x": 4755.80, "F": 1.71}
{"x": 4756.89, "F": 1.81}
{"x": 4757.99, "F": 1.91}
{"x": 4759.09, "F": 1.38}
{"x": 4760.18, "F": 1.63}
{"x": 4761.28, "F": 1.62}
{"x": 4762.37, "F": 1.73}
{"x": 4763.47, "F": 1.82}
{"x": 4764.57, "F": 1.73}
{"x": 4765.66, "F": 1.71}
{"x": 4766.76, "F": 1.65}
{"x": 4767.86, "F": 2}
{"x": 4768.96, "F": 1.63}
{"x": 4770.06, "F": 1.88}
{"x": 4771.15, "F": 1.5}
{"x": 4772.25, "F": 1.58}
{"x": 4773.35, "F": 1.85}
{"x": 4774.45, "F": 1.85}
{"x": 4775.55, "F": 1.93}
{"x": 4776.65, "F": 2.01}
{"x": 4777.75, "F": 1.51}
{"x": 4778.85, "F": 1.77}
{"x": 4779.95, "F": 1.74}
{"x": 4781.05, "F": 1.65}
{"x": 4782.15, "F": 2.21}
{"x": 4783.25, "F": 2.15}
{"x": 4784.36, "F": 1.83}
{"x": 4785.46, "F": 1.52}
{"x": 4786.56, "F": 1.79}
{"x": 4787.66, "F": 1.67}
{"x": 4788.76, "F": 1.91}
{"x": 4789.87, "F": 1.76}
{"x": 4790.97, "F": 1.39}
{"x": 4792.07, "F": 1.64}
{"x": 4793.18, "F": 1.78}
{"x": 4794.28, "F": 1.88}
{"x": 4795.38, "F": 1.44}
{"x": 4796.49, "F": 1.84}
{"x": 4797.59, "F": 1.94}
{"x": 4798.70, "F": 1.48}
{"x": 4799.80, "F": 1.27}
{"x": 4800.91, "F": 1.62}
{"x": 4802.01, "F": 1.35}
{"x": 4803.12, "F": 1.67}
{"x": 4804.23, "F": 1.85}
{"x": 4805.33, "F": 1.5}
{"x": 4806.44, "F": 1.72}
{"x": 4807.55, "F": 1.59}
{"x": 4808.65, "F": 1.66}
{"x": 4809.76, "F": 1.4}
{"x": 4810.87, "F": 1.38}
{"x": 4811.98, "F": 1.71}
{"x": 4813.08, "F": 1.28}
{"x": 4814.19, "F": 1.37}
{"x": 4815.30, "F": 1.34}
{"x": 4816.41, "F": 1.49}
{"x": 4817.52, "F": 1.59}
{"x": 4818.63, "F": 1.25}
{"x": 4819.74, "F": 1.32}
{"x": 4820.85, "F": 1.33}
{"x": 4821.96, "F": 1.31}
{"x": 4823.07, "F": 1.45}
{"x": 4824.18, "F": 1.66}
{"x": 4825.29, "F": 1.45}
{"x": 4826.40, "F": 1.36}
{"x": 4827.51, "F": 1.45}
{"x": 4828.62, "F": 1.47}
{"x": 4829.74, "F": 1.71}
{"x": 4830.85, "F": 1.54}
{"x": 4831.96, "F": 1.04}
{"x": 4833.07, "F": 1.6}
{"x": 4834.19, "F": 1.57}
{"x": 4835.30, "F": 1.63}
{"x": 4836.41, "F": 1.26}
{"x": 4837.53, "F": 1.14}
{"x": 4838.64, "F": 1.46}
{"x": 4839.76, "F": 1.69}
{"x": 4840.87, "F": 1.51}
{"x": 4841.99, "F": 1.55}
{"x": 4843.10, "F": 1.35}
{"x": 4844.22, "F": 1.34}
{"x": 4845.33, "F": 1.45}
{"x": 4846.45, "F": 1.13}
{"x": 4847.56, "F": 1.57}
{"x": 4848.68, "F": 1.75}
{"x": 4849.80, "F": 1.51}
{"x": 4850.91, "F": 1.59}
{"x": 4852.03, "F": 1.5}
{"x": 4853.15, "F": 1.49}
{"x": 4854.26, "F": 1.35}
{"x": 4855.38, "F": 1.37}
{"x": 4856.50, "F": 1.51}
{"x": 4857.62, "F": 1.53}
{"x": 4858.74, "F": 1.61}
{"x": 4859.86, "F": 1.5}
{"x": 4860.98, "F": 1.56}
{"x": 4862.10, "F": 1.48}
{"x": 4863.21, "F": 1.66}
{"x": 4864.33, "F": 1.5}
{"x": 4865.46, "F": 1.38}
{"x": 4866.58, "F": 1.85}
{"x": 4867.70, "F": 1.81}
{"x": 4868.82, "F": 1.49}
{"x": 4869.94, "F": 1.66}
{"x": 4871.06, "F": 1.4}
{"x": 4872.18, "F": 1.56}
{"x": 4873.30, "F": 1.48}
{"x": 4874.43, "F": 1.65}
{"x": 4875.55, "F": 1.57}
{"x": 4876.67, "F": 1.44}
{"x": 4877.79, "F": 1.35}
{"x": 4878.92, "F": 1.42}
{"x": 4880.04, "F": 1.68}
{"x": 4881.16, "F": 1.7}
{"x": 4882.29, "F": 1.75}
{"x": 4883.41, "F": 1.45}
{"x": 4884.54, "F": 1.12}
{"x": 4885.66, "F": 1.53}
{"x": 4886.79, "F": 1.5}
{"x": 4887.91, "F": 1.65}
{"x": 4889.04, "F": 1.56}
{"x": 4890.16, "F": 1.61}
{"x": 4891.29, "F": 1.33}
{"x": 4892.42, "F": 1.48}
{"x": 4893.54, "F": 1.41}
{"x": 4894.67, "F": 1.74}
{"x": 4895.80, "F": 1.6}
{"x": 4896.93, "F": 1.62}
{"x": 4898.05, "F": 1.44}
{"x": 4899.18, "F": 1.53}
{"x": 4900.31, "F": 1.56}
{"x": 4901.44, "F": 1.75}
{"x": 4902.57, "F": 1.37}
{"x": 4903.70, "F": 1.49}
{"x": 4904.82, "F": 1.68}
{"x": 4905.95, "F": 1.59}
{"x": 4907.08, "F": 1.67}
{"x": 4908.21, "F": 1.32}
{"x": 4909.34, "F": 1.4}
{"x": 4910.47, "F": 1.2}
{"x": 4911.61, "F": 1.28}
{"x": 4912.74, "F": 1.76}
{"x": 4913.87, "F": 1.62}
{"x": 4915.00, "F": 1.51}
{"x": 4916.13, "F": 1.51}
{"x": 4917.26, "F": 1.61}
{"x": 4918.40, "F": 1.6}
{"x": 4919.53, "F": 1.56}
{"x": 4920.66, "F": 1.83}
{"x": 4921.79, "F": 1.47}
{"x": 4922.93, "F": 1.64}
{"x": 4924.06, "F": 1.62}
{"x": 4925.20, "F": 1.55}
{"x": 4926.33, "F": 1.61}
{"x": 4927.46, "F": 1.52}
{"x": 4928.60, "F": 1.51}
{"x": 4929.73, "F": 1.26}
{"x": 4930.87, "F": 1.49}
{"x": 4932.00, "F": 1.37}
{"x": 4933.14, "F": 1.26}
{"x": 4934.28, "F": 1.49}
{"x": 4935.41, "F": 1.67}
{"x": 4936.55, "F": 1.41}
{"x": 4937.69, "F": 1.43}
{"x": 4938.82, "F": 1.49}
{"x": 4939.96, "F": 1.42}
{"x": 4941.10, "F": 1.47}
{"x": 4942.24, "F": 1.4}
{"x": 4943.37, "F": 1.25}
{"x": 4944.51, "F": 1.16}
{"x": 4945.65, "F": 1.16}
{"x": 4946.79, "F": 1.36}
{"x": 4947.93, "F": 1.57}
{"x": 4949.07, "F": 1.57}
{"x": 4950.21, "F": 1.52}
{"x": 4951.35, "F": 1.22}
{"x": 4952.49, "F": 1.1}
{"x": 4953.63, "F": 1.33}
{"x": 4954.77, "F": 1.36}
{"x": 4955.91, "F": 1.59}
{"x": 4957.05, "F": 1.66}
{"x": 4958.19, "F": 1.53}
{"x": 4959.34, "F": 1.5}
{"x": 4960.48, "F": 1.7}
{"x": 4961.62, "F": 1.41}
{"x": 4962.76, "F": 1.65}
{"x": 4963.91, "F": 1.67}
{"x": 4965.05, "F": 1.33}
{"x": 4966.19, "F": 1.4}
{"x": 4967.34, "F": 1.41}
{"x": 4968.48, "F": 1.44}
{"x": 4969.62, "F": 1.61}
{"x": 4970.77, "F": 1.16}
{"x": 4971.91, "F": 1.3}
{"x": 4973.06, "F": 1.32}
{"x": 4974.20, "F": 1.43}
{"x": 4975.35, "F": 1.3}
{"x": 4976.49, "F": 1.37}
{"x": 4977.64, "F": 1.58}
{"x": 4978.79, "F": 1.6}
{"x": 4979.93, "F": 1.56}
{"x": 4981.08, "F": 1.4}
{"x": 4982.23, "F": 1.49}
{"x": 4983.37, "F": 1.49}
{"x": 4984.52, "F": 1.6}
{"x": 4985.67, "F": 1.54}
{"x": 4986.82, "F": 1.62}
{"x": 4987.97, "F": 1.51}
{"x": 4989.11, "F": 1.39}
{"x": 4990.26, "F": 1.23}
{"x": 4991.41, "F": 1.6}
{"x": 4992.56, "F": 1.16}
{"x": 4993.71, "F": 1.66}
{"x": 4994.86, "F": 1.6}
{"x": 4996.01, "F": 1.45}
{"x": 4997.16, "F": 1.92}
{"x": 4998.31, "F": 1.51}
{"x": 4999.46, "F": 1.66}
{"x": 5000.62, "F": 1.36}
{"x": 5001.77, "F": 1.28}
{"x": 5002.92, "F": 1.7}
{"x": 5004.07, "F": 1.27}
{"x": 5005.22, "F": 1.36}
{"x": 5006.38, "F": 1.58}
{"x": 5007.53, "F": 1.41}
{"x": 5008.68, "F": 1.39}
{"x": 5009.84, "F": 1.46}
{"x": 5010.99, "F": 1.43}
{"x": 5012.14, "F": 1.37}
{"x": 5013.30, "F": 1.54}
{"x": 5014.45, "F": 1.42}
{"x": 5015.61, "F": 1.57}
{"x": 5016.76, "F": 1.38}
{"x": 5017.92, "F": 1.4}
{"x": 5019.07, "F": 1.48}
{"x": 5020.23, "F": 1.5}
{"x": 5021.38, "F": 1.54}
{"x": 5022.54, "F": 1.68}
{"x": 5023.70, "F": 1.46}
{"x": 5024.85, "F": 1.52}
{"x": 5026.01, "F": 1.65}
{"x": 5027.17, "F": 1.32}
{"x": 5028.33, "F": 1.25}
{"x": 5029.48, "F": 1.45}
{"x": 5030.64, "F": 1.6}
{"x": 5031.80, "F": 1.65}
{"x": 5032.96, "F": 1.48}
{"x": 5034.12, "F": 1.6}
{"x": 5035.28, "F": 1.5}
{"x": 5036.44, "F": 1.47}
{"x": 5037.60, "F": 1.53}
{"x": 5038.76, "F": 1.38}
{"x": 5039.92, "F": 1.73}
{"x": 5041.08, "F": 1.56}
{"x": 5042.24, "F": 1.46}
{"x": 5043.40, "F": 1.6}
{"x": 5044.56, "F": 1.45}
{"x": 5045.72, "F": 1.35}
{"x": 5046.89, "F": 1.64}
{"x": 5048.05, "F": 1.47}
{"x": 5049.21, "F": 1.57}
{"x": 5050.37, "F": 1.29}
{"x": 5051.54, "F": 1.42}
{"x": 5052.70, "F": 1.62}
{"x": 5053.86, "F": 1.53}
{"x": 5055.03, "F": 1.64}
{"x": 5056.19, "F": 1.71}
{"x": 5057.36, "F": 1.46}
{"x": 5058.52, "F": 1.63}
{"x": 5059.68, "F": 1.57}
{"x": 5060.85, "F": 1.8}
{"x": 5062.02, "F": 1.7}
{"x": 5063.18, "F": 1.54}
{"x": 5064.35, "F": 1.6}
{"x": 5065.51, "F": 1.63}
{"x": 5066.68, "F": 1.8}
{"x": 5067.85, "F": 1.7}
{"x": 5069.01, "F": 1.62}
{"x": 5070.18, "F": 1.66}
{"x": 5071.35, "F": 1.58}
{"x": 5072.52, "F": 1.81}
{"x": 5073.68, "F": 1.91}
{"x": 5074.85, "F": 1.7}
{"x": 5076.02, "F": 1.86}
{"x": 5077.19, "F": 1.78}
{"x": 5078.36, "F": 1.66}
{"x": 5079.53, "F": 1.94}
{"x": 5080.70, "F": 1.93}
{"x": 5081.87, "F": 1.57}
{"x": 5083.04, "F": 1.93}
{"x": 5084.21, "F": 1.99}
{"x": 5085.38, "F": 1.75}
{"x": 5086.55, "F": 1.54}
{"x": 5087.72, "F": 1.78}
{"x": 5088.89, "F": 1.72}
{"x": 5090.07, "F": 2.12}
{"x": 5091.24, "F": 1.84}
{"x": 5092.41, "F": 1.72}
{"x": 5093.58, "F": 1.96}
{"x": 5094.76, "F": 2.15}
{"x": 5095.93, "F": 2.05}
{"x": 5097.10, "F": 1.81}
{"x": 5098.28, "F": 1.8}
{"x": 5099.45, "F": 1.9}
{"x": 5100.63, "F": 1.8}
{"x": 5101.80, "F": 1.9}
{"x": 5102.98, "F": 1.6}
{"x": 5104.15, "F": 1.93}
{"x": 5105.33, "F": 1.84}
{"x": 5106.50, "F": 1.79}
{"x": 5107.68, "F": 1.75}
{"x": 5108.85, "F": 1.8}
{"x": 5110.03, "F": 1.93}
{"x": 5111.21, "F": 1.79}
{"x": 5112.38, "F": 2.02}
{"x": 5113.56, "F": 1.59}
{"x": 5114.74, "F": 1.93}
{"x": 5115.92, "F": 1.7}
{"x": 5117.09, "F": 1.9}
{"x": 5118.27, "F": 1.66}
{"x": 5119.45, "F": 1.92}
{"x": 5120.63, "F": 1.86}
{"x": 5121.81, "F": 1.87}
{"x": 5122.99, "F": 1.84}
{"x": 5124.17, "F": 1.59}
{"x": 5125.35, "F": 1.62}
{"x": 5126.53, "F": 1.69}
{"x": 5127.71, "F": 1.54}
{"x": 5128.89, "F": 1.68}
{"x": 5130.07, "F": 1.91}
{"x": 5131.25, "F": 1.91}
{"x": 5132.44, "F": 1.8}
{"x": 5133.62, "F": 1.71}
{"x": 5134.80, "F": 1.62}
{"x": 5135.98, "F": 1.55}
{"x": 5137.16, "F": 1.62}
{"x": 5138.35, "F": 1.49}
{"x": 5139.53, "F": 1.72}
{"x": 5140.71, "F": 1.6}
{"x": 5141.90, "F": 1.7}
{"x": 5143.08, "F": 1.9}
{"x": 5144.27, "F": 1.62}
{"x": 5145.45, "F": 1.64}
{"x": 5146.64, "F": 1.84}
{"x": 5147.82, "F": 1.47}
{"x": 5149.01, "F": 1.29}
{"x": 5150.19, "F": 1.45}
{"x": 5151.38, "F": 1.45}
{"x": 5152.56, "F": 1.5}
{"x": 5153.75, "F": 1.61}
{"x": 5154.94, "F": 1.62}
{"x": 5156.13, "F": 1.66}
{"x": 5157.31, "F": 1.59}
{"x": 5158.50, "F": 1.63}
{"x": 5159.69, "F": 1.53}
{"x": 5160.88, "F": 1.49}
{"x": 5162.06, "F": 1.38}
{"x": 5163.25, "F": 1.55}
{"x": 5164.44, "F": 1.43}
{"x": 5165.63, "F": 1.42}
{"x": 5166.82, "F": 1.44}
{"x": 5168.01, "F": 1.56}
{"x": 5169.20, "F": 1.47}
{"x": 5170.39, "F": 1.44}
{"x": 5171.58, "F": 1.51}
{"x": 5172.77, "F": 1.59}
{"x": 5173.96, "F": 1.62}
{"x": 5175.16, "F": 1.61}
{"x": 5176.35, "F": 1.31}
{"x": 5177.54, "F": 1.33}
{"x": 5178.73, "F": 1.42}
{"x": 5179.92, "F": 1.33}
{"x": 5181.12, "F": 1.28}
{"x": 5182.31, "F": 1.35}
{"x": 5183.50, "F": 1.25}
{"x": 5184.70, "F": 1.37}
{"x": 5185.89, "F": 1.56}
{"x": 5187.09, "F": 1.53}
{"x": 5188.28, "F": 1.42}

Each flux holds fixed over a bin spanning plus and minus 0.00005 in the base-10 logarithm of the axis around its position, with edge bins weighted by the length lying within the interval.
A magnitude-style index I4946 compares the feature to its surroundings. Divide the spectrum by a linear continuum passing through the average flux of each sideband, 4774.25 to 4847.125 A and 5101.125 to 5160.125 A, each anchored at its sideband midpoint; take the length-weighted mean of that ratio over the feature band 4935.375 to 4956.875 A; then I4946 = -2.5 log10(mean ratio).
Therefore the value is 0.17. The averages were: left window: 1.57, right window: 1.7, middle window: 1.39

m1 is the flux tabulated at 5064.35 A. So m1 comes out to 1.6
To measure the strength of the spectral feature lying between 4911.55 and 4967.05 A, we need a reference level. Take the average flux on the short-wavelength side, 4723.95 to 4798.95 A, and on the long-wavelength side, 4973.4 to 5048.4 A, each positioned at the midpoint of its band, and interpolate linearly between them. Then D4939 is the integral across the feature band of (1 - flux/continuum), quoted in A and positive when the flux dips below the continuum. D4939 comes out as 2.8 A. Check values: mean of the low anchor 1.72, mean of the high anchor 1.49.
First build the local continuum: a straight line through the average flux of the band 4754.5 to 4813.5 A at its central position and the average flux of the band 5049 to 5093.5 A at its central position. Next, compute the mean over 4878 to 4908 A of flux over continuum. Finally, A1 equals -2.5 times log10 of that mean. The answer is 0.11 mag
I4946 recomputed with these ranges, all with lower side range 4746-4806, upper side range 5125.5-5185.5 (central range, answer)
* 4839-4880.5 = 0.10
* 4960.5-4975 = 0.13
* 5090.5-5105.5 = -0.19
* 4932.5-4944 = 0.15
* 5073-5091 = -0.15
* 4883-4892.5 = 0.13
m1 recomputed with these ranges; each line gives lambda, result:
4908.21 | 1.32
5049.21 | 1.57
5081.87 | 1.57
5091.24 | 1.84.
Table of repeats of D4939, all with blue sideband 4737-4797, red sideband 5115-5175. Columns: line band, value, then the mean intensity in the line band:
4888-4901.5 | 1.1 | 1.55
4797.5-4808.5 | 0.8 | 1.59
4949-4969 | 2.4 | 1.46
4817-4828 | 1.8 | 1.42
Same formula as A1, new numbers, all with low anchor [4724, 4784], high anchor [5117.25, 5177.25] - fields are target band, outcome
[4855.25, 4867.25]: 0.097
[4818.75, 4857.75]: 0.171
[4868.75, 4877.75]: 0.112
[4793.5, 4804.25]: 0.055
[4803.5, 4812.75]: 0.075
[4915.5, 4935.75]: 0.098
